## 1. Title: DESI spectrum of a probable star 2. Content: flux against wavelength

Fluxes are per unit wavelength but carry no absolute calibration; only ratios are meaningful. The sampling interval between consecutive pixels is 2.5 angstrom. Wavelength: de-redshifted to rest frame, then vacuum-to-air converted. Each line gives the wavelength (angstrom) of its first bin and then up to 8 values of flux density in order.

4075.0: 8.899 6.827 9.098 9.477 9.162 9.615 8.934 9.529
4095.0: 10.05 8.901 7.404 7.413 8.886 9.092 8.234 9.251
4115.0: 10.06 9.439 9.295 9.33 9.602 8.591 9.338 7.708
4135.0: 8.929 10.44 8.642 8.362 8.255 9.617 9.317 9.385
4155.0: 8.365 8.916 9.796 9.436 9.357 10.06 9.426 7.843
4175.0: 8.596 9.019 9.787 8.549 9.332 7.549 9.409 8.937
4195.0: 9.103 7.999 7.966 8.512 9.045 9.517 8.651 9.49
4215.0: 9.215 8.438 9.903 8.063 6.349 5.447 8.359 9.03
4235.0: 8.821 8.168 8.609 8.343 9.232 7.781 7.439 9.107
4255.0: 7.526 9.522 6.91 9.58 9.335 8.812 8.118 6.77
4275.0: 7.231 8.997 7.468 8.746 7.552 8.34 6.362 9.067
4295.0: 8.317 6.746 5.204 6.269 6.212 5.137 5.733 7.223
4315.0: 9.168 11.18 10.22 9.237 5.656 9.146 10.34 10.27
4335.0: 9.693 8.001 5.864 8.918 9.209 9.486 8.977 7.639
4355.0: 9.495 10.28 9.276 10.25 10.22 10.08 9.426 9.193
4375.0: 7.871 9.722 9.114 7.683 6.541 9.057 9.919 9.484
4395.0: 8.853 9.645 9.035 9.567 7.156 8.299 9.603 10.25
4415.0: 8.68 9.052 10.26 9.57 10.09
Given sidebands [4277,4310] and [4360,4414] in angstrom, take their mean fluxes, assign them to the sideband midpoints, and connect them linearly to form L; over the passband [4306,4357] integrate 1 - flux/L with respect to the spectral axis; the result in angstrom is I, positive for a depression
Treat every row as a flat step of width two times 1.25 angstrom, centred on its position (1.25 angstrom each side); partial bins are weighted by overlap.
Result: -3.8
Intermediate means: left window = 7.17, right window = 9.1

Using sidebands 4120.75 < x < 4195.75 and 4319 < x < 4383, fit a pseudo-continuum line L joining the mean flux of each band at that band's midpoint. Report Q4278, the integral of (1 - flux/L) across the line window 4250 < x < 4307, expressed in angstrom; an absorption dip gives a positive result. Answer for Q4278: 7.98 angstrom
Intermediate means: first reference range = 9.03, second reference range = 9.06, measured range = 7.78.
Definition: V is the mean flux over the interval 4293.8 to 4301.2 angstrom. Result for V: 6.76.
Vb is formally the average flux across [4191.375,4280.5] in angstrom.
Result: 8.39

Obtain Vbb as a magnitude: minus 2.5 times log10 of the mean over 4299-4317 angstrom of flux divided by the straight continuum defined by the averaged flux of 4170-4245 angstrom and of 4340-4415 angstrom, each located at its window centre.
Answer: 0.31 mag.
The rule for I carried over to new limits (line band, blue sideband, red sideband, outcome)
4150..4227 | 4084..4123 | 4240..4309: -3.88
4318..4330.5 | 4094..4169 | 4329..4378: 0.28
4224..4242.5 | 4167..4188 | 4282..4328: 1.02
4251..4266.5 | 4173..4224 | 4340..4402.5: 0.47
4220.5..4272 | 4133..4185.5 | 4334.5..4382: 4.80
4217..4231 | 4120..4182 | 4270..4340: 1.34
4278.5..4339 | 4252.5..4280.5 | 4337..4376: 4.70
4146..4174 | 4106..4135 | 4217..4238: -1.67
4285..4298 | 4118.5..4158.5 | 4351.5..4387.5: 1.79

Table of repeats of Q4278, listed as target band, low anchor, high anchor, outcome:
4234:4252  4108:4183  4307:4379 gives 1.27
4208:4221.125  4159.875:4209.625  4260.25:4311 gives -0.99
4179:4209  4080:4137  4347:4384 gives 0.98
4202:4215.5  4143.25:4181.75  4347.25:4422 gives 0.05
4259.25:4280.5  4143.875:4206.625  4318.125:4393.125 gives 1.89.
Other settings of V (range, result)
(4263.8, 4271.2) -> 8.76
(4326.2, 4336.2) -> 9.84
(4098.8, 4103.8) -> 7.42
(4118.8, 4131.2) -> 9.23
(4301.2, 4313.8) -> 6.12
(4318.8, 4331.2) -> 8.91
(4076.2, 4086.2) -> 8.64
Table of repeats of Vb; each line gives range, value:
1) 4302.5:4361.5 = 8.5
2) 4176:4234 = 8.6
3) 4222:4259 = 8.11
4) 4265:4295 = 8.02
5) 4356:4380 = 9.57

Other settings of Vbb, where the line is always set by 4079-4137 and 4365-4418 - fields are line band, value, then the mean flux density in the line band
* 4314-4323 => -0.12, 10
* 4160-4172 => -0.05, 9.49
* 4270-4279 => 0.17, 7.72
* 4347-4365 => -0.05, 9.4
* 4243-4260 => 0.09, 8.32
